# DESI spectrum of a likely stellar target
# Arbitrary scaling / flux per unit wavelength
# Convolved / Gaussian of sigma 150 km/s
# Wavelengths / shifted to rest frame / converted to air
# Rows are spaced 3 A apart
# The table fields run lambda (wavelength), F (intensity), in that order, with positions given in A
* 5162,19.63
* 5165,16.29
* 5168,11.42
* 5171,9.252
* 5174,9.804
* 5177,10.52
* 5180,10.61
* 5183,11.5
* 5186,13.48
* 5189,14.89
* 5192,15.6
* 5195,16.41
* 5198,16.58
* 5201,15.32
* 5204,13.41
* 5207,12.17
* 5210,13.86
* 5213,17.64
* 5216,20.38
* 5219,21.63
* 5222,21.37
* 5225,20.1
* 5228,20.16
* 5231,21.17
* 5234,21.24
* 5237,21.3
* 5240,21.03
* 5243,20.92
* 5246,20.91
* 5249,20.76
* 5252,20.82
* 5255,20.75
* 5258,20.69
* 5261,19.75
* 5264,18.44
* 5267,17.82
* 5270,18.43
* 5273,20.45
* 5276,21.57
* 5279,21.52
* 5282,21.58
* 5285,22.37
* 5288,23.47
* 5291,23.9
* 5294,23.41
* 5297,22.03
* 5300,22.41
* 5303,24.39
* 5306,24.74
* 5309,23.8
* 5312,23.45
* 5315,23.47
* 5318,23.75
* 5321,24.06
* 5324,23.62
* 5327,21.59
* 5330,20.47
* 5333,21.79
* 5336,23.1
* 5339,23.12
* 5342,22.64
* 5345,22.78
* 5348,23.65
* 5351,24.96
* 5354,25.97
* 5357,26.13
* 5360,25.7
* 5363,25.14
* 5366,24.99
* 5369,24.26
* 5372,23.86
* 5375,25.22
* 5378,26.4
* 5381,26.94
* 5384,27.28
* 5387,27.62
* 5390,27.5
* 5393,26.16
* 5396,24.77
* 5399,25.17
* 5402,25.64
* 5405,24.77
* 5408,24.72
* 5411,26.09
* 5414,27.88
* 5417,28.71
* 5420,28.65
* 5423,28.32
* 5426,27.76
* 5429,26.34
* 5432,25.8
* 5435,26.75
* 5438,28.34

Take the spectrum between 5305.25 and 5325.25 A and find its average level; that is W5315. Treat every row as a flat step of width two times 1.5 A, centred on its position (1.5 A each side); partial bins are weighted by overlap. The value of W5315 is 23.8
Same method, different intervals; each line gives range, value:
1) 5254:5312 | 21.7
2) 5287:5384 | 24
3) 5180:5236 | 16.9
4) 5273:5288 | 21.8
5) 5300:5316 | 23.8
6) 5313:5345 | 22.8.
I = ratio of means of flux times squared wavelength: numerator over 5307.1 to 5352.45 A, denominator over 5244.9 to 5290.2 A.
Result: 1.1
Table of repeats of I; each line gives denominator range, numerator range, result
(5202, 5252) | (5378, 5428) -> 1.48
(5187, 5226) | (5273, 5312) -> 1.41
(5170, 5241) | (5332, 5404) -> 1.64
